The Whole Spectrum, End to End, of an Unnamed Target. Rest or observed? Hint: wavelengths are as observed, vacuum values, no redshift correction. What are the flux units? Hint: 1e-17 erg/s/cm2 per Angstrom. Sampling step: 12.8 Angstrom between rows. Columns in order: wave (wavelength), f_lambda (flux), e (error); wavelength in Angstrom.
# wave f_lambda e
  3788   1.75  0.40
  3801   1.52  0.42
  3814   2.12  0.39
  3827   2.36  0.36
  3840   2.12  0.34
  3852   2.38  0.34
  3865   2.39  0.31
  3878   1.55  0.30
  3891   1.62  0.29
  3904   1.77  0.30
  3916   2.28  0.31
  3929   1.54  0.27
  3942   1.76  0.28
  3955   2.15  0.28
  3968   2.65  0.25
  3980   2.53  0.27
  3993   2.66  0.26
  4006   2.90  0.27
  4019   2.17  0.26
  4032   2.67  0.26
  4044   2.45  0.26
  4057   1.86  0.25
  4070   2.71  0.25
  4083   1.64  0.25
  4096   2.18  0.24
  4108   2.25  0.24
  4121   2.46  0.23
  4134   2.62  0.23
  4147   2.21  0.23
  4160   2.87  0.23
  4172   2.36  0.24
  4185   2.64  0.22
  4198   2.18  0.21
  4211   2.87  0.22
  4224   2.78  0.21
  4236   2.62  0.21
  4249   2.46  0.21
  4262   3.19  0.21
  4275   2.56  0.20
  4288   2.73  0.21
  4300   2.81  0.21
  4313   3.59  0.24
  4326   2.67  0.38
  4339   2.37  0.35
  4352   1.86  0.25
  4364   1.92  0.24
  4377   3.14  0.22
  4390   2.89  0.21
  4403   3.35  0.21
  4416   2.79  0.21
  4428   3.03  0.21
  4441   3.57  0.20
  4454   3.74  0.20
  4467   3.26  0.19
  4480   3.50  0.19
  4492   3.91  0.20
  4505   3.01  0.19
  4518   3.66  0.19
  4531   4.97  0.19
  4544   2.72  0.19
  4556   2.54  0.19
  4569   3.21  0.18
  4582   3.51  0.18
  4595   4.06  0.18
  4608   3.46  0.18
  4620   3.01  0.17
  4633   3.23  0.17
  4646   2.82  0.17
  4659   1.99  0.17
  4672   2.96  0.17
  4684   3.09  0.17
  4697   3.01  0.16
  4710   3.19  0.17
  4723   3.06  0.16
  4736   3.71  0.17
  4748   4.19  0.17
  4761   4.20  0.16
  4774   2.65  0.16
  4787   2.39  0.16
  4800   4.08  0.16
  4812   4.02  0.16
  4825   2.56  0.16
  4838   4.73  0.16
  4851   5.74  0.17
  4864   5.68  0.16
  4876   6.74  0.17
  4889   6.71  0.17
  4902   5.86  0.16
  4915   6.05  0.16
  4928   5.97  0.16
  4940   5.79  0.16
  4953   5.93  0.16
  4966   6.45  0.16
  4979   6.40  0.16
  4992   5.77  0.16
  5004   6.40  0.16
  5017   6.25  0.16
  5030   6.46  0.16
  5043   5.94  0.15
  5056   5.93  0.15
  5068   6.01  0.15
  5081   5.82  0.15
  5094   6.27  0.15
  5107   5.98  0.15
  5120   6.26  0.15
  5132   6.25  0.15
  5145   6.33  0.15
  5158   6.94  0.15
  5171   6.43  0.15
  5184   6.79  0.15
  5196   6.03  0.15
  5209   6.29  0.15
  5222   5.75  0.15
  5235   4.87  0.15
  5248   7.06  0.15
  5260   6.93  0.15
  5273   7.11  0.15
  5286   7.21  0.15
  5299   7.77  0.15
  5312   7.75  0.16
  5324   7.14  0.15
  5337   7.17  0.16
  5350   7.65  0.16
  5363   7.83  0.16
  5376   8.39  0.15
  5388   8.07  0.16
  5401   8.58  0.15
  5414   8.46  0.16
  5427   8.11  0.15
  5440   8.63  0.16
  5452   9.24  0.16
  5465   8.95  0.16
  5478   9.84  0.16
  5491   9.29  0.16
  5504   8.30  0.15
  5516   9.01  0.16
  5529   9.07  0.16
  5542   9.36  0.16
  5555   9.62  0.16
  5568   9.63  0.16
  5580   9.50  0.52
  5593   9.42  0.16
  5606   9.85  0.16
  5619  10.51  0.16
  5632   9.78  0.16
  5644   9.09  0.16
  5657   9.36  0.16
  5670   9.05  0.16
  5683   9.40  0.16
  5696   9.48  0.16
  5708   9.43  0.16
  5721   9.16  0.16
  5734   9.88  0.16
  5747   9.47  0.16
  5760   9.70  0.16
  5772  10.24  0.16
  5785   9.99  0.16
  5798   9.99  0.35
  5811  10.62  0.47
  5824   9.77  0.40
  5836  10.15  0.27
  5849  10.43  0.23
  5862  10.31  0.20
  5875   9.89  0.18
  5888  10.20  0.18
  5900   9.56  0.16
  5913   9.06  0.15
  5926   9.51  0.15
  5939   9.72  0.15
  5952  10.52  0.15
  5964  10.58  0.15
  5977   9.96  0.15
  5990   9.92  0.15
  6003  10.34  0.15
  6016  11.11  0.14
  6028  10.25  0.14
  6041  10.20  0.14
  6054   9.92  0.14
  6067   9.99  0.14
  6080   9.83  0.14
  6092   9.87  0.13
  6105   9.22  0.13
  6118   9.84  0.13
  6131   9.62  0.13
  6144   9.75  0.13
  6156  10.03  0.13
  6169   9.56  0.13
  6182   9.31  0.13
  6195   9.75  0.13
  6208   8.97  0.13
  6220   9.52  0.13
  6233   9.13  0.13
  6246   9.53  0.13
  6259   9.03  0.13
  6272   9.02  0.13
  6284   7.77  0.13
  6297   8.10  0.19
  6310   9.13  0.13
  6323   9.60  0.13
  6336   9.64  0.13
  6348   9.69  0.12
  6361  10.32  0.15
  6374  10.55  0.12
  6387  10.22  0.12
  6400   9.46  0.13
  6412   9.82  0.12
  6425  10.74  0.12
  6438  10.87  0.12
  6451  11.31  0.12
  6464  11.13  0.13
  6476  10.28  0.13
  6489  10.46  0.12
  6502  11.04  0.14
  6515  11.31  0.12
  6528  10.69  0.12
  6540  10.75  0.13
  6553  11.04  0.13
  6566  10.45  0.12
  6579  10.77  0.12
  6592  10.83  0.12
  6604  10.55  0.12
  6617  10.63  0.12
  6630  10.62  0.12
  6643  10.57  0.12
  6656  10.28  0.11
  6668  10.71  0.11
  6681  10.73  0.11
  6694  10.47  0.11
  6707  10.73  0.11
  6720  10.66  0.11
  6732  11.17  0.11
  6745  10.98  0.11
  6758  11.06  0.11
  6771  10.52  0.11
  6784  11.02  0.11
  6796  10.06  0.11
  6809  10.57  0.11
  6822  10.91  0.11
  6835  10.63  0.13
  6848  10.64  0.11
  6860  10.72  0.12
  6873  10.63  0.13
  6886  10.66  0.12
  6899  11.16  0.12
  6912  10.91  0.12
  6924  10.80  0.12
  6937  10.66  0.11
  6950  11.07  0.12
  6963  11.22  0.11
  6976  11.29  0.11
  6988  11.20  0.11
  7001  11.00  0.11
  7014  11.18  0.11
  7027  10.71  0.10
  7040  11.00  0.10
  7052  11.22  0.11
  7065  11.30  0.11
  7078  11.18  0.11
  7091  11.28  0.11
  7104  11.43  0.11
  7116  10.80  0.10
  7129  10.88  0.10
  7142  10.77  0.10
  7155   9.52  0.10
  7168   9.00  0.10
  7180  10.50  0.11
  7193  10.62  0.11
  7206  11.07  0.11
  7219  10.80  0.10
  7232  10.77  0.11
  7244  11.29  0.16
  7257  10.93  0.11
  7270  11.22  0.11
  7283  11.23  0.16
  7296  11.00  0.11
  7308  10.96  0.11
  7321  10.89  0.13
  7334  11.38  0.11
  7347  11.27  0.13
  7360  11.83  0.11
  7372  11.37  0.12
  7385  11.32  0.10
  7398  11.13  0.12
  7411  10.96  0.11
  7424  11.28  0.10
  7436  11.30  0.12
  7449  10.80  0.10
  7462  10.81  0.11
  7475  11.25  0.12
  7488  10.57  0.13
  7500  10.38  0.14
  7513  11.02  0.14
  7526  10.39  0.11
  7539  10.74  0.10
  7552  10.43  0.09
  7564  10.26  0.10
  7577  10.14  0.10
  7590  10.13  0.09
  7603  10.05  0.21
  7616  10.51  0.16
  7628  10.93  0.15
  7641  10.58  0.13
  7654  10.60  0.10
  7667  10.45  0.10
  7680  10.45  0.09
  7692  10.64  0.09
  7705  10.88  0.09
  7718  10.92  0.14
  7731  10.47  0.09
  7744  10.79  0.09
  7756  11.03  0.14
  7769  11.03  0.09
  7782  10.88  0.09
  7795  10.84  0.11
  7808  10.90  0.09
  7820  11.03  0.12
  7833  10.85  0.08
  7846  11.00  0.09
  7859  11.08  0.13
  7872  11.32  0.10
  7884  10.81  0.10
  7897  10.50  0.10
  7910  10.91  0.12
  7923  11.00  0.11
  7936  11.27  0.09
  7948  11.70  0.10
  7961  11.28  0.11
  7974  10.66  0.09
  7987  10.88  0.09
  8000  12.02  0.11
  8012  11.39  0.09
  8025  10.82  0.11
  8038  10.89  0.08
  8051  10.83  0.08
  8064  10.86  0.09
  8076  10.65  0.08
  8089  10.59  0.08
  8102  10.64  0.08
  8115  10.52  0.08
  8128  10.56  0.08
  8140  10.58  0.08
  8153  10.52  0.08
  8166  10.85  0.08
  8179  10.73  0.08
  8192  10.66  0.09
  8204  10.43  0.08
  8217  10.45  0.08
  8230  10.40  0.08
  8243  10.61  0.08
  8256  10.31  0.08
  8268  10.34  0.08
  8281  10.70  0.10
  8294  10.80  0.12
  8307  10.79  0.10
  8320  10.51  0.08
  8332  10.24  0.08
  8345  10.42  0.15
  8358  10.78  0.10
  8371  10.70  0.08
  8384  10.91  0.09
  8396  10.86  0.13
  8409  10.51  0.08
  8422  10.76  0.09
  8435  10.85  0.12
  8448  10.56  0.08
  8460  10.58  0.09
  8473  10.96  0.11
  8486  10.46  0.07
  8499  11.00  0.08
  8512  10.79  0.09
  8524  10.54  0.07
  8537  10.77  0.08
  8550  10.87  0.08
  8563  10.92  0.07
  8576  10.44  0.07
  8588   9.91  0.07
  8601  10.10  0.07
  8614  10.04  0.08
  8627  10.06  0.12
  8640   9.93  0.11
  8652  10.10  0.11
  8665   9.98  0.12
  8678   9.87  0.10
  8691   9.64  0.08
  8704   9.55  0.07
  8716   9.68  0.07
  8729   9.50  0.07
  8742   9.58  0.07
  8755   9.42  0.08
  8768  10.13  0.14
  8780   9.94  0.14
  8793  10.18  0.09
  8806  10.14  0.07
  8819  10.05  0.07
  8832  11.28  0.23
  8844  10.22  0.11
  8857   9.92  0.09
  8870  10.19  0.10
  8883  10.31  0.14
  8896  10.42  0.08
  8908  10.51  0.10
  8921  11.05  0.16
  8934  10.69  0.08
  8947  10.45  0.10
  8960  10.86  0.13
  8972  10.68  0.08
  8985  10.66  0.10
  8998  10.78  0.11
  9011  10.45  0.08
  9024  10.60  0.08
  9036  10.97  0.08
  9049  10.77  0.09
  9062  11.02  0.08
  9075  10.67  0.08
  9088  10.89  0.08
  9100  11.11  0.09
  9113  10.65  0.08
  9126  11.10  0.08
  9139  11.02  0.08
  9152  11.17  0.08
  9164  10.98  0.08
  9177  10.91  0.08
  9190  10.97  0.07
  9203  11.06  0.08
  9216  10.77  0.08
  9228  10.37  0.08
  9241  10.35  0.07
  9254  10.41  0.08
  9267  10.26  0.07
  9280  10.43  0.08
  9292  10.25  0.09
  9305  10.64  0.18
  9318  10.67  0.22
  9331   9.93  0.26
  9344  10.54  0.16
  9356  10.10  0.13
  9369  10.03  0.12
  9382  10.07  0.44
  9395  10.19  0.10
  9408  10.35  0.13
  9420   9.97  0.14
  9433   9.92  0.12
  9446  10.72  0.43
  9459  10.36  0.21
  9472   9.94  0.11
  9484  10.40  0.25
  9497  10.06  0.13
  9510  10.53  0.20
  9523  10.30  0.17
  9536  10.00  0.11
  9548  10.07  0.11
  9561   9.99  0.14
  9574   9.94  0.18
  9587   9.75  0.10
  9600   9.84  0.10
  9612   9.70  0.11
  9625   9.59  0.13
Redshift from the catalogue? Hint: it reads 0.22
